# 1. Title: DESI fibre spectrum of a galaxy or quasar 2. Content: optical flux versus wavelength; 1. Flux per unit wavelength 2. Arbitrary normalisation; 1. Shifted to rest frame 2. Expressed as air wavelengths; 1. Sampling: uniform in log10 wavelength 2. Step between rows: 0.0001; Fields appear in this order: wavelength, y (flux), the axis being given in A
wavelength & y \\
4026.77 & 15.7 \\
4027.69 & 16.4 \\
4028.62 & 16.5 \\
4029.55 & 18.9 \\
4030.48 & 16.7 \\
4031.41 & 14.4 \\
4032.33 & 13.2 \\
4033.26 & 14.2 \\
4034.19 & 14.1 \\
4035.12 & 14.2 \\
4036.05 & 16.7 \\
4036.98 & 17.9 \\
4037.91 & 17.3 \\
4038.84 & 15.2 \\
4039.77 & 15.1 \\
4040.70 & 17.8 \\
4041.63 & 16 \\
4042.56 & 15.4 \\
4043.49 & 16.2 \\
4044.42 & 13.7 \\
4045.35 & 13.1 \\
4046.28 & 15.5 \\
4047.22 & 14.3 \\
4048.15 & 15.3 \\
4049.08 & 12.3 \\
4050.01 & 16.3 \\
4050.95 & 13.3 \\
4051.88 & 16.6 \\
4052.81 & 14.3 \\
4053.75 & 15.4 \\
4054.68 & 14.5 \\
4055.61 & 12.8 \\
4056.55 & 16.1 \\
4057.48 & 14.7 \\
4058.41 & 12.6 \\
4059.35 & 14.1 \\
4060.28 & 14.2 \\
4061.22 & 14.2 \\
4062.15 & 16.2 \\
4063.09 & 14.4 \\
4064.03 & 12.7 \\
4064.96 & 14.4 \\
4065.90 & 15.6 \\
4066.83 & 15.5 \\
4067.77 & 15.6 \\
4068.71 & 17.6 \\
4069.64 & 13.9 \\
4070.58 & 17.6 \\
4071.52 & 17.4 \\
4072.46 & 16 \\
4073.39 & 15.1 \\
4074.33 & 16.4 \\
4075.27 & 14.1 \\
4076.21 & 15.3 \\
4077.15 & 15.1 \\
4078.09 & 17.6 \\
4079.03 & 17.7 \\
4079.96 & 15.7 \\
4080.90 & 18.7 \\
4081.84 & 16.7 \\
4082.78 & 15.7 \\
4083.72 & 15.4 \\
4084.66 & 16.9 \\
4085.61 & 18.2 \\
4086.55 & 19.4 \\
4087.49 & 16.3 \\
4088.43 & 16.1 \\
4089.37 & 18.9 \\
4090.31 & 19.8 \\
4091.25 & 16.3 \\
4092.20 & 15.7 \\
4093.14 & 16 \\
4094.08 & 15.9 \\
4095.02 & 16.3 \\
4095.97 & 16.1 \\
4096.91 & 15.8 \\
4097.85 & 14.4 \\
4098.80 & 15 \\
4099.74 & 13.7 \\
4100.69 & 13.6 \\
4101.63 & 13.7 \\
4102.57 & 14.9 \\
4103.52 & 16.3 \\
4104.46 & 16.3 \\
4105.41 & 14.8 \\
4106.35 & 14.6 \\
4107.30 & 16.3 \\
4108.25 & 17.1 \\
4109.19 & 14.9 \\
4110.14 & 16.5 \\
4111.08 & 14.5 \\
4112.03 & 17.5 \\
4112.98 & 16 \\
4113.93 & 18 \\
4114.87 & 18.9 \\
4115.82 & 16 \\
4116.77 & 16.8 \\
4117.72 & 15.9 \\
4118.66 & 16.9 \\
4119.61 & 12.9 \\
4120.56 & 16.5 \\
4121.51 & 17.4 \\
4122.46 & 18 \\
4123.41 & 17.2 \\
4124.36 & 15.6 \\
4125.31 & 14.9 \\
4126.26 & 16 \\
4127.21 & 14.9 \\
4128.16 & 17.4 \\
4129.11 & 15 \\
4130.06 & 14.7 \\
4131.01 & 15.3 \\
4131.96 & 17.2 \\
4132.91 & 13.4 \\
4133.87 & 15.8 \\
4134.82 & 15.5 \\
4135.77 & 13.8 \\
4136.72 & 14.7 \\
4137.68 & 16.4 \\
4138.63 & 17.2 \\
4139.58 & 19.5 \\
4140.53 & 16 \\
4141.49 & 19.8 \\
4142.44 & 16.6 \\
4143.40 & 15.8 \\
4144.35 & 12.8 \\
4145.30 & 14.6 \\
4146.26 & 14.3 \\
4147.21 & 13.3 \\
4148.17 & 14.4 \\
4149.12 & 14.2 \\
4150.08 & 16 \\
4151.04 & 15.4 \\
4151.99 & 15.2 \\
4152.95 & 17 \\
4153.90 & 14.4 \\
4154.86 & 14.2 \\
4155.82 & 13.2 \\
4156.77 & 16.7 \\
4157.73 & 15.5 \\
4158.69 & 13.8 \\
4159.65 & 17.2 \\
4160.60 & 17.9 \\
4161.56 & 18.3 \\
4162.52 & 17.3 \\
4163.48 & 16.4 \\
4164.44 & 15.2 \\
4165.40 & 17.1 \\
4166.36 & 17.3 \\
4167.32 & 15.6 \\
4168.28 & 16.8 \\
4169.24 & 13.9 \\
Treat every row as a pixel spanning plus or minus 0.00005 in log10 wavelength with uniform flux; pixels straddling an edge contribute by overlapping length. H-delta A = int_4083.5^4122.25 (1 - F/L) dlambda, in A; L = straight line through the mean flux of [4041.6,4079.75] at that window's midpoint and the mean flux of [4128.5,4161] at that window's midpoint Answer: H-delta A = -2.2 A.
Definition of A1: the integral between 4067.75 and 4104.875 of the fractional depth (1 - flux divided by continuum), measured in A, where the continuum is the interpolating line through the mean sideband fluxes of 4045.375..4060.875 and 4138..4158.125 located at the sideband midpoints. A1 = -3.4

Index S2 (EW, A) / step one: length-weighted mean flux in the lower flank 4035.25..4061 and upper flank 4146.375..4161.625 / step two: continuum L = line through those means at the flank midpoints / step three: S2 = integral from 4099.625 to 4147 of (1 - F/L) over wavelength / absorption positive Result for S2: -1.9 A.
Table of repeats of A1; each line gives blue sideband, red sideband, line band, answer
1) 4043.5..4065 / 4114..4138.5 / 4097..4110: 0.3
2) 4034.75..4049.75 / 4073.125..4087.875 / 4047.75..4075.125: 1.7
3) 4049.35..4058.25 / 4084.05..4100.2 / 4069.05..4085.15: -0.4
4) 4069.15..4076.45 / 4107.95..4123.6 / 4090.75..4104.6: 0.7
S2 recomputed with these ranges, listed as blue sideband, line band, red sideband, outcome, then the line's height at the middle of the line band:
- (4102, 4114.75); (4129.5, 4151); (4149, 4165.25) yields 0.5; 15.9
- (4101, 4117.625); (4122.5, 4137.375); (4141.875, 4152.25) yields -0.1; 15.4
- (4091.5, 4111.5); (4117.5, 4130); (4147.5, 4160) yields -0.6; 15.3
